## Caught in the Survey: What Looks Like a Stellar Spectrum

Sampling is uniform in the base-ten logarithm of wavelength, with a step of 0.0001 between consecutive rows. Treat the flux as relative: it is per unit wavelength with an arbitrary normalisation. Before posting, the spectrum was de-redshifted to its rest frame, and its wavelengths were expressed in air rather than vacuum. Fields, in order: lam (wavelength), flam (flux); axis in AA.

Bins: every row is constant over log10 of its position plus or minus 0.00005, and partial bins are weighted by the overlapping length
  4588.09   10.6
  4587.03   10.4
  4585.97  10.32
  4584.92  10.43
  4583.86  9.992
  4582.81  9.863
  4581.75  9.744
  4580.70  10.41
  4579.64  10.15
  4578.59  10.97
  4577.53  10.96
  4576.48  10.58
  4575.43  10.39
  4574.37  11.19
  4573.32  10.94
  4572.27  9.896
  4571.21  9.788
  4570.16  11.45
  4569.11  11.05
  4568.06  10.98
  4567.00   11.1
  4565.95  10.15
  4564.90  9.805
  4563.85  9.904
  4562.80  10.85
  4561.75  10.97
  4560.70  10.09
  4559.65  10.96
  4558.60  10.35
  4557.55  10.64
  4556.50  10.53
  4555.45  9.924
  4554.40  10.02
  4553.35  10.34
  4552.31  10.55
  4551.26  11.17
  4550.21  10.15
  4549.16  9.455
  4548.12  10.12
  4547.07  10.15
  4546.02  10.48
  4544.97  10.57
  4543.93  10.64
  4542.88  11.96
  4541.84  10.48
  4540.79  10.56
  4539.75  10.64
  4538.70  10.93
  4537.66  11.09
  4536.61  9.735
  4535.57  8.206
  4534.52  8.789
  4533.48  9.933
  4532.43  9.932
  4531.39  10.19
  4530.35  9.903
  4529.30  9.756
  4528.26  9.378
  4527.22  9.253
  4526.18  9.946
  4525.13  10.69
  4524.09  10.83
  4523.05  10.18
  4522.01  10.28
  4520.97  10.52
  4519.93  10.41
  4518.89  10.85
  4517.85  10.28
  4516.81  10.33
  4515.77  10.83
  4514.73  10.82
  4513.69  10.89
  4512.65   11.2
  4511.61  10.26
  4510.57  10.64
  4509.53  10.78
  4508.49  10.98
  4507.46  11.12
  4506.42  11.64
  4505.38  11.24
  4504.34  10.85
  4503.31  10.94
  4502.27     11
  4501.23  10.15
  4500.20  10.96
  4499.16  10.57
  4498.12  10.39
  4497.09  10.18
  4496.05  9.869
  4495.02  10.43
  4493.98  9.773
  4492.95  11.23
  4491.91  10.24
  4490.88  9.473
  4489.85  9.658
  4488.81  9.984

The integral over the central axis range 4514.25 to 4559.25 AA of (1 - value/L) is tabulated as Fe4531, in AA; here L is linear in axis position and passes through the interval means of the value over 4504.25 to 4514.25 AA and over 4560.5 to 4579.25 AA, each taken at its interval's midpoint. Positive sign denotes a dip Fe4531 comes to 2.2 AA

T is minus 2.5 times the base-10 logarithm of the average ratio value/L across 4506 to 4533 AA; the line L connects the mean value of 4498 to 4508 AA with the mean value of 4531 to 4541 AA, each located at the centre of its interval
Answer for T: 0.00 mag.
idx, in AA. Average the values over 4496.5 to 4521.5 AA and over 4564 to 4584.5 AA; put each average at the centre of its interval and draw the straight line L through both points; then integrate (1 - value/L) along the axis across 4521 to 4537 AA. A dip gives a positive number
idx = 1.3 AA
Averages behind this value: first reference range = 10.7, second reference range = 10.5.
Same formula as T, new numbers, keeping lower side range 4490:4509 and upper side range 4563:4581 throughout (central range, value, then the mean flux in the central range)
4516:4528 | 0.03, 10.3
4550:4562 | 0.01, 10.5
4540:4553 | 0.01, 10.5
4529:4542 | 0.06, 10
